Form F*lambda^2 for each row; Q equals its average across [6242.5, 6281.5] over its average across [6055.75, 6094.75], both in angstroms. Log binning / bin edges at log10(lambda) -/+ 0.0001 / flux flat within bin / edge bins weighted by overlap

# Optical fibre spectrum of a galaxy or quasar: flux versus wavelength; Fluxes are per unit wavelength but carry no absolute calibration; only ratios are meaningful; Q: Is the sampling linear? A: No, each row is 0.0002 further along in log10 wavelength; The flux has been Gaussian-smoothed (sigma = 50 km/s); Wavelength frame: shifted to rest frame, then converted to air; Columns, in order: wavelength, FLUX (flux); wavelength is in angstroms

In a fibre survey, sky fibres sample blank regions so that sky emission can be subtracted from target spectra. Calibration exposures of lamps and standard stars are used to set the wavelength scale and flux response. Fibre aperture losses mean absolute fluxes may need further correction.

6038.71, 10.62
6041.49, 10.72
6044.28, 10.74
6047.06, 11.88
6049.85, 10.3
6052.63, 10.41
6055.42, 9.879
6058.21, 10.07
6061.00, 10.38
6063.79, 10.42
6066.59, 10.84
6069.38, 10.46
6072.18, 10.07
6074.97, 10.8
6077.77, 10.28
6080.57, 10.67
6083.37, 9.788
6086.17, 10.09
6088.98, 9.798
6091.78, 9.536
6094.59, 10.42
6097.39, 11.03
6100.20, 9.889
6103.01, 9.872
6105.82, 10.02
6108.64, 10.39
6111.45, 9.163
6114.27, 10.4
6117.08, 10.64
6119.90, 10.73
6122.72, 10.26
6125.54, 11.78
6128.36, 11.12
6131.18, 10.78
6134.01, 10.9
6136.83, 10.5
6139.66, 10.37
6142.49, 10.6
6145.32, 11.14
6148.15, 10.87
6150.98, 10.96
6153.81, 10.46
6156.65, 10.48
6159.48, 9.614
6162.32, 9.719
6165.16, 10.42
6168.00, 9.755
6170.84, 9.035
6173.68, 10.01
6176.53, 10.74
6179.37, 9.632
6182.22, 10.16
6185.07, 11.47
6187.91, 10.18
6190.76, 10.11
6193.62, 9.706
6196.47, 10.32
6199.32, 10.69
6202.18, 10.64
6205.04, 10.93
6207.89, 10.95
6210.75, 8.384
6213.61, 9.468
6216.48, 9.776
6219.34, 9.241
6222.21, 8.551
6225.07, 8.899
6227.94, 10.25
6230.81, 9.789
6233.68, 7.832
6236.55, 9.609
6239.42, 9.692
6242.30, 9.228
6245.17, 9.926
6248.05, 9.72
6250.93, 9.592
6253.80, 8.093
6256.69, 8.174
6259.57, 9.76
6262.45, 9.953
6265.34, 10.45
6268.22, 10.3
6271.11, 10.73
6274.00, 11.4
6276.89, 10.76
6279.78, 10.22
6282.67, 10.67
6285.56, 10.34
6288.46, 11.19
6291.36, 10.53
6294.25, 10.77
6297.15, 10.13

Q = 1.0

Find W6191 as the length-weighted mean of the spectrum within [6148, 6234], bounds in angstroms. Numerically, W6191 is 9.98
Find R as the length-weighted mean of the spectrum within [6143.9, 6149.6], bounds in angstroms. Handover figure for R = 11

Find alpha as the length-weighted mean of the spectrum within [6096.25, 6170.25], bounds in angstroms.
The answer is 10.4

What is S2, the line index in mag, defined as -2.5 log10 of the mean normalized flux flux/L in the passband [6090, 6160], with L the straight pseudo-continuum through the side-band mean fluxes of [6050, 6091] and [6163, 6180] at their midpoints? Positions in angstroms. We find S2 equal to -0.04 mag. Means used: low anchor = 10.3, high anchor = 9.94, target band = 10.5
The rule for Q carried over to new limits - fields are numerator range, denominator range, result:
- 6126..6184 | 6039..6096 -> 1.03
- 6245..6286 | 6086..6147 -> 1.01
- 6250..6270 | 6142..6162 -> 0.93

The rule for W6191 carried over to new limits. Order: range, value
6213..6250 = 9.38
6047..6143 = 10.4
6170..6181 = 9.9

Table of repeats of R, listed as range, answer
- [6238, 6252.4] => 9.63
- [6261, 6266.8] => 10.2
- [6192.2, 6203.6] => 10.3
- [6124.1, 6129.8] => 11.4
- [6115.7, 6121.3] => 10.7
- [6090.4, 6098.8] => 10.3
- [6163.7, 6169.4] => 10.1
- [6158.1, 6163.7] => 9.66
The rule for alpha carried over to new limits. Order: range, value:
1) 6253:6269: 9.47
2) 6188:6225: 9.87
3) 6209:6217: 9.21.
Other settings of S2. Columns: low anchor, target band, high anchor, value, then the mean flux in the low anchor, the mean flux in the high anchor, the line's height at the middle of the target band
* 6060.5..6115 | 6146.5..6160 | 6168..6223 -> -0.05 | 10.2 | 10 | 10.1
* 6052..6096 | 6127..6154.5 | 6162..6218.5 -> -0.06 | 10.2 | 10.1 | 10.2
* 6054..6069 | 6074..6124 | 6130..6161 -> 0.03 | 10.3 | 10.6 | 10.4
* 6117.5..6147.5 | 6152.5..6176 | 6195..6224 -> 0.05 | 10.8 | 9.88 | 10.4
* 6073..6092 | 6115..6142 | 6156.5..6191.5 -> -0.07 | 10.2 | 10.1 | 10.1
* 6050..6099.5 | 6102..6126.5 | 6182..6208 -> 0.00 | 10.3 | 10.5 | 10.4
